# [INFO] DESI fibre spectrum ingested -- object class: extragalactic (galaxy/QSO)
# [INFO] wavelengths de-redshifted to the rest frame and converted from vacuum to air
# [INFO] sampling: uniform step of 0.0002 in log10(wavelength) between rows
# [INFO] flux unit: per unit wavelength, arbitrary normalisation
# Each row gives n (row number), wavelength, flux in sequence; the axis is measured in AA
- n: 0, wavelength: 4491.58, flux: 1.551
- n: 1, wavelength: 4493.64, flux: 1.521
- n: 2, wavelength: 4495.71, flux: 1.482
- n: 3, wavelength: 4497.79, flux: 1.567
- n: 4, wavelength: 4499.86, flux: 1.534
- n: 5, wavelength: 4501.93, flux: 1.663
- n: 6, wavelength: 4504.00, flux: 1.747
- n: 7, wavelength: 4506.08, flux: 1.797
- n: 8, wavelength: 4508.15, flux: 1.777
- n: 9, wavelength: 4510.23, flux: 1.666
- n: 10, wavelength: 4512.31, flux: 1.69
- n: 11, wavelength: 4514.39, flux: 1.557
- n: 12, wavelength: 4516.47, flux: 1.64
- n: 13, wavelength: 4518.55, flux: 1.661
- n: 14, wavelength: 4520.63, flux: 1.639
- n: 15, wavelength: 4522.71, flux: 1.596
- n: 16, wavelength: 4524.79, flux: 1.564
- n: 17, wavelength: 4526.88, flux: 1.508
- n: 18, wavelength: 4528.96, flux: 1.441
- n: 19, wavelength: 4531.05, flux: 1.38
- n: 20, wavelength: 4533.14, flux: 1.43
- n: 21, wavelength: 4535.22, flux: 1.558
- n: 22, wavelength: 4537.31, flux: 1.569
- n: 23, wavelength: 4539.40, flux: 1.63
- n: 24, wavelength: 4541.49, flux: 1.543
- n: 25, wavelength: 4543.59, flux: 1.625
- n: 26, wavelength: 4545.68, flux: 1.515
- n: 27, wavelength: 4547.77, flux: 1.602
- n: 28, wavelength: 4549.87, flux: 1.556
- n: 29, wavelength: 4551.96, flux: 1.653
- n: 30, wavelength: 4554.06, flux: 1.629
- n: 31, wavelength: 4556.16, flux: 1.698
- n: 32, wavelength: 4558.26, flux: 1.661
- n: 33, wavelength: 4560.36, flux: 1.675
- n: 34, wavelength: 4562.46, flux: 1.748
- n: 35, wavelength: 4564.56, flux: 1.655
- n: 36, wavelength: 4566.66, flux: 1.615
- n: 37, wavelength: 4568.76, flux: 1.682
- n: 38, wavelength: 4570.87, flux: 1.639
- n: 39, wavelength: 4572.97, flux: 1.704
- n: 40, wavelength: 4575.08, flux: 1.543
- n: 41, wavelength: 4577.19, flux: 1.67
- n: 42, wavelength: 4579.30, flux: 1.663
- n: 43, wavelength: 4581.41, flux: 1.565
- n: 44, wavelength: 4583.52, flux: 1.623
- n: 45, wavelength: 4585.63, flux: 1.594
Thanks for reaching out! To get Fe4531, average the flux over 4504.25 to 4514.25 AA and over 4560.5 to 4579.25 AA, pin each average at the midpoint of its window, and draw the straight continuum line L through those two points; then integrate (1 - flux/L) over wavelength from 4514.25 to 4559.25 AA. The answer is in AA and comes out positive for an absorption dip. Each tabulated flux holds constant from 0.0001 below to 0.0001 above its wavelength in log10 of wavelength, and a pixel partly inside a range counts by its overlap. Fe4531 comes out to 3.0 AA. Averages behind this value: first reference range 1.72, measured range 1.58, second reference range 1.66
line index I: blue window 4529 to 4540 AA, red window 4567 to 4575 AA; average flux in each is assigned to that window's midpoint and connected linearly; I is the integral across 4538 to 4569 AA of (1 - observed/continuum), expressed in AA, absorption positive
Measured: -1.0 AA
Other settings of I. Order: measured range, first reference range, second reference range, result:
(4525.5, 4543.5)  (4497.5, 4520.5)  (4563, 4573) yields 1.6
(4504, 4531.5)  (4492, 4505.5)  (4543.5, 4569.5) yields -0.2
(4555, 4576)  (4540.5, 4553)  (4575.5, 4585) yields -0.8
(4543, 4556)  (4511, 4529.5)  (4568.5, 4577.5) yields 0.1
